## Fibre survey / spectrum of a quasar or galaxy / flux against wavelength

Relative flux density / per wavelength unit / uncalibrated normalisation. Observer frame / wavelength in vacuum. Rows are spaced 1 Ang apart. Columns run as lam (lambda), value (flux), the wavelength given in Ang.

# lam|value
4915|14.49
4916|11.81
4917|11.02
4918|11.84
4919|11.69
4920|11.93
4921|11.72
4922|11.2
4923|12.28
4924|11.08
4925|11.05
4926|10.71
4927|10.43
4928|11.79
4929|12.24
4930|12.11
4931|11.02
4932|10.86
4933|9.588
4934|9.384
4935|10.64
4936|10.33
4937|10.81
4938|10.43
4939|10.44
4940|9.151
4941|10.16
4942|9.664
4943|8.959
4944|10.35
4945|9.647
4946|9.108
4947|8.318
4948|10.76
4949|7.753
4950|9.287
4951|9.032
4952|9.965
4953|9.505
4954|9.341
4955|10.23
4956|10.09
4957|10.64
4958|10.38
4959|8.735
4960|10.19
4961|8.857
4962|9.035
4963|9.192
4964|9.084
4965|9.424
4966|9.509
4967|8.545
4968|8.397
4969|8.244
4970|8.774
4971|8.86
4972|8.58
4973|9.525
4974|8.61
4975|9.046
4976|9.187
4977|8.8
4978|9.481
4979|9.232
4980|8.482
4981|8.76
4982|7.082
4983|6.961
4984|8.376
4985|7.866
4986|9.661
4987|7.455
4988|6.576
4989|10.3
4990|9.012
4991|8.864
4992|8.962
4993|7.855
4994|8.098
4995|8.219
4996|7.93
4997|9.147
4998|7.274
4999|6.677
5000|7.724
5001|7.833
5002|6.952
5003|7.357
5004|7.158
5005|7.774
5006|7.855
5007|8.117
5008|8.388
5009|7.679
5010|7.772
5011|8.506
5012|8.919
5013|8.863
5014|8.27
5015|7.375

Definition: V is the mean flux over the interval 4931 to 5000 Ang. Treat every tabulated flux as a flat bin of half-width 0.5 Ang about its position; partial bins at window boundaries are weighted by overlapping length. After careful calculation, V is 9.09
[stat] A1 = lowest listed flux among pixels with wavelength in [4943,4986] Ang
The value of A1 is 6.961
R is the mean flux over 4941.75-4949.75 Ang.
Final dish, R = 9.31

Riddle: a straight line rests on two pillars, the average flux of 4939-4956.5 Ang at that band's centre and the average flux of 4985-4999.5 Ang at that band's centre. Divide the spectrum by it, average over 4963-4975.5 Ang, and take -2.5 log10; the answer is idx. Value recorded 0.002 mag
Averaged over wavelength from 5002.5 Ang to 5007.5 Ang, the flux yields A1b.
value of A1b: 7.65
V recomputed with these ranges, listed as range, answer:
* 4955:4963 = 9.7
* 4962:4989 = 8.64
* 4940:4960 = 9.58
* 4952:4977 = 9.25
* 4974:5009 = 8.19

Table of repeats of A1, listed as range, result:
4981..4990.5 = 6.576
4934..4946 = 8.959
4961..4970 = 8.244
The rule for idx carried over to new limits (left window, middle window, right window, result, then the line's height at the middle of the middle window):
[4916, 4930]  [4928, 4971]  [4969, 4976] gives 0.04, 10.1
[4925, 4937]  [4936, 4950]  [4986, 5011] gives 0.07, 10.3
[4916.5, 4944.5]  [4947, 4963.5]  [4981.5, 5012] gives 0.03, 9.76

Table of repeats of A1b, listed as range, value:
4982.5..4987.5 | 8.06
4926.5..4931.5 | 11.5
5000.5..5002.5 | 7.39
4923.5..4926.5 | 10.9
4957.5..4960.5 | 9.77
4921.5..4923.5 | 11.7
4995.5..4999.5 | 7.76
